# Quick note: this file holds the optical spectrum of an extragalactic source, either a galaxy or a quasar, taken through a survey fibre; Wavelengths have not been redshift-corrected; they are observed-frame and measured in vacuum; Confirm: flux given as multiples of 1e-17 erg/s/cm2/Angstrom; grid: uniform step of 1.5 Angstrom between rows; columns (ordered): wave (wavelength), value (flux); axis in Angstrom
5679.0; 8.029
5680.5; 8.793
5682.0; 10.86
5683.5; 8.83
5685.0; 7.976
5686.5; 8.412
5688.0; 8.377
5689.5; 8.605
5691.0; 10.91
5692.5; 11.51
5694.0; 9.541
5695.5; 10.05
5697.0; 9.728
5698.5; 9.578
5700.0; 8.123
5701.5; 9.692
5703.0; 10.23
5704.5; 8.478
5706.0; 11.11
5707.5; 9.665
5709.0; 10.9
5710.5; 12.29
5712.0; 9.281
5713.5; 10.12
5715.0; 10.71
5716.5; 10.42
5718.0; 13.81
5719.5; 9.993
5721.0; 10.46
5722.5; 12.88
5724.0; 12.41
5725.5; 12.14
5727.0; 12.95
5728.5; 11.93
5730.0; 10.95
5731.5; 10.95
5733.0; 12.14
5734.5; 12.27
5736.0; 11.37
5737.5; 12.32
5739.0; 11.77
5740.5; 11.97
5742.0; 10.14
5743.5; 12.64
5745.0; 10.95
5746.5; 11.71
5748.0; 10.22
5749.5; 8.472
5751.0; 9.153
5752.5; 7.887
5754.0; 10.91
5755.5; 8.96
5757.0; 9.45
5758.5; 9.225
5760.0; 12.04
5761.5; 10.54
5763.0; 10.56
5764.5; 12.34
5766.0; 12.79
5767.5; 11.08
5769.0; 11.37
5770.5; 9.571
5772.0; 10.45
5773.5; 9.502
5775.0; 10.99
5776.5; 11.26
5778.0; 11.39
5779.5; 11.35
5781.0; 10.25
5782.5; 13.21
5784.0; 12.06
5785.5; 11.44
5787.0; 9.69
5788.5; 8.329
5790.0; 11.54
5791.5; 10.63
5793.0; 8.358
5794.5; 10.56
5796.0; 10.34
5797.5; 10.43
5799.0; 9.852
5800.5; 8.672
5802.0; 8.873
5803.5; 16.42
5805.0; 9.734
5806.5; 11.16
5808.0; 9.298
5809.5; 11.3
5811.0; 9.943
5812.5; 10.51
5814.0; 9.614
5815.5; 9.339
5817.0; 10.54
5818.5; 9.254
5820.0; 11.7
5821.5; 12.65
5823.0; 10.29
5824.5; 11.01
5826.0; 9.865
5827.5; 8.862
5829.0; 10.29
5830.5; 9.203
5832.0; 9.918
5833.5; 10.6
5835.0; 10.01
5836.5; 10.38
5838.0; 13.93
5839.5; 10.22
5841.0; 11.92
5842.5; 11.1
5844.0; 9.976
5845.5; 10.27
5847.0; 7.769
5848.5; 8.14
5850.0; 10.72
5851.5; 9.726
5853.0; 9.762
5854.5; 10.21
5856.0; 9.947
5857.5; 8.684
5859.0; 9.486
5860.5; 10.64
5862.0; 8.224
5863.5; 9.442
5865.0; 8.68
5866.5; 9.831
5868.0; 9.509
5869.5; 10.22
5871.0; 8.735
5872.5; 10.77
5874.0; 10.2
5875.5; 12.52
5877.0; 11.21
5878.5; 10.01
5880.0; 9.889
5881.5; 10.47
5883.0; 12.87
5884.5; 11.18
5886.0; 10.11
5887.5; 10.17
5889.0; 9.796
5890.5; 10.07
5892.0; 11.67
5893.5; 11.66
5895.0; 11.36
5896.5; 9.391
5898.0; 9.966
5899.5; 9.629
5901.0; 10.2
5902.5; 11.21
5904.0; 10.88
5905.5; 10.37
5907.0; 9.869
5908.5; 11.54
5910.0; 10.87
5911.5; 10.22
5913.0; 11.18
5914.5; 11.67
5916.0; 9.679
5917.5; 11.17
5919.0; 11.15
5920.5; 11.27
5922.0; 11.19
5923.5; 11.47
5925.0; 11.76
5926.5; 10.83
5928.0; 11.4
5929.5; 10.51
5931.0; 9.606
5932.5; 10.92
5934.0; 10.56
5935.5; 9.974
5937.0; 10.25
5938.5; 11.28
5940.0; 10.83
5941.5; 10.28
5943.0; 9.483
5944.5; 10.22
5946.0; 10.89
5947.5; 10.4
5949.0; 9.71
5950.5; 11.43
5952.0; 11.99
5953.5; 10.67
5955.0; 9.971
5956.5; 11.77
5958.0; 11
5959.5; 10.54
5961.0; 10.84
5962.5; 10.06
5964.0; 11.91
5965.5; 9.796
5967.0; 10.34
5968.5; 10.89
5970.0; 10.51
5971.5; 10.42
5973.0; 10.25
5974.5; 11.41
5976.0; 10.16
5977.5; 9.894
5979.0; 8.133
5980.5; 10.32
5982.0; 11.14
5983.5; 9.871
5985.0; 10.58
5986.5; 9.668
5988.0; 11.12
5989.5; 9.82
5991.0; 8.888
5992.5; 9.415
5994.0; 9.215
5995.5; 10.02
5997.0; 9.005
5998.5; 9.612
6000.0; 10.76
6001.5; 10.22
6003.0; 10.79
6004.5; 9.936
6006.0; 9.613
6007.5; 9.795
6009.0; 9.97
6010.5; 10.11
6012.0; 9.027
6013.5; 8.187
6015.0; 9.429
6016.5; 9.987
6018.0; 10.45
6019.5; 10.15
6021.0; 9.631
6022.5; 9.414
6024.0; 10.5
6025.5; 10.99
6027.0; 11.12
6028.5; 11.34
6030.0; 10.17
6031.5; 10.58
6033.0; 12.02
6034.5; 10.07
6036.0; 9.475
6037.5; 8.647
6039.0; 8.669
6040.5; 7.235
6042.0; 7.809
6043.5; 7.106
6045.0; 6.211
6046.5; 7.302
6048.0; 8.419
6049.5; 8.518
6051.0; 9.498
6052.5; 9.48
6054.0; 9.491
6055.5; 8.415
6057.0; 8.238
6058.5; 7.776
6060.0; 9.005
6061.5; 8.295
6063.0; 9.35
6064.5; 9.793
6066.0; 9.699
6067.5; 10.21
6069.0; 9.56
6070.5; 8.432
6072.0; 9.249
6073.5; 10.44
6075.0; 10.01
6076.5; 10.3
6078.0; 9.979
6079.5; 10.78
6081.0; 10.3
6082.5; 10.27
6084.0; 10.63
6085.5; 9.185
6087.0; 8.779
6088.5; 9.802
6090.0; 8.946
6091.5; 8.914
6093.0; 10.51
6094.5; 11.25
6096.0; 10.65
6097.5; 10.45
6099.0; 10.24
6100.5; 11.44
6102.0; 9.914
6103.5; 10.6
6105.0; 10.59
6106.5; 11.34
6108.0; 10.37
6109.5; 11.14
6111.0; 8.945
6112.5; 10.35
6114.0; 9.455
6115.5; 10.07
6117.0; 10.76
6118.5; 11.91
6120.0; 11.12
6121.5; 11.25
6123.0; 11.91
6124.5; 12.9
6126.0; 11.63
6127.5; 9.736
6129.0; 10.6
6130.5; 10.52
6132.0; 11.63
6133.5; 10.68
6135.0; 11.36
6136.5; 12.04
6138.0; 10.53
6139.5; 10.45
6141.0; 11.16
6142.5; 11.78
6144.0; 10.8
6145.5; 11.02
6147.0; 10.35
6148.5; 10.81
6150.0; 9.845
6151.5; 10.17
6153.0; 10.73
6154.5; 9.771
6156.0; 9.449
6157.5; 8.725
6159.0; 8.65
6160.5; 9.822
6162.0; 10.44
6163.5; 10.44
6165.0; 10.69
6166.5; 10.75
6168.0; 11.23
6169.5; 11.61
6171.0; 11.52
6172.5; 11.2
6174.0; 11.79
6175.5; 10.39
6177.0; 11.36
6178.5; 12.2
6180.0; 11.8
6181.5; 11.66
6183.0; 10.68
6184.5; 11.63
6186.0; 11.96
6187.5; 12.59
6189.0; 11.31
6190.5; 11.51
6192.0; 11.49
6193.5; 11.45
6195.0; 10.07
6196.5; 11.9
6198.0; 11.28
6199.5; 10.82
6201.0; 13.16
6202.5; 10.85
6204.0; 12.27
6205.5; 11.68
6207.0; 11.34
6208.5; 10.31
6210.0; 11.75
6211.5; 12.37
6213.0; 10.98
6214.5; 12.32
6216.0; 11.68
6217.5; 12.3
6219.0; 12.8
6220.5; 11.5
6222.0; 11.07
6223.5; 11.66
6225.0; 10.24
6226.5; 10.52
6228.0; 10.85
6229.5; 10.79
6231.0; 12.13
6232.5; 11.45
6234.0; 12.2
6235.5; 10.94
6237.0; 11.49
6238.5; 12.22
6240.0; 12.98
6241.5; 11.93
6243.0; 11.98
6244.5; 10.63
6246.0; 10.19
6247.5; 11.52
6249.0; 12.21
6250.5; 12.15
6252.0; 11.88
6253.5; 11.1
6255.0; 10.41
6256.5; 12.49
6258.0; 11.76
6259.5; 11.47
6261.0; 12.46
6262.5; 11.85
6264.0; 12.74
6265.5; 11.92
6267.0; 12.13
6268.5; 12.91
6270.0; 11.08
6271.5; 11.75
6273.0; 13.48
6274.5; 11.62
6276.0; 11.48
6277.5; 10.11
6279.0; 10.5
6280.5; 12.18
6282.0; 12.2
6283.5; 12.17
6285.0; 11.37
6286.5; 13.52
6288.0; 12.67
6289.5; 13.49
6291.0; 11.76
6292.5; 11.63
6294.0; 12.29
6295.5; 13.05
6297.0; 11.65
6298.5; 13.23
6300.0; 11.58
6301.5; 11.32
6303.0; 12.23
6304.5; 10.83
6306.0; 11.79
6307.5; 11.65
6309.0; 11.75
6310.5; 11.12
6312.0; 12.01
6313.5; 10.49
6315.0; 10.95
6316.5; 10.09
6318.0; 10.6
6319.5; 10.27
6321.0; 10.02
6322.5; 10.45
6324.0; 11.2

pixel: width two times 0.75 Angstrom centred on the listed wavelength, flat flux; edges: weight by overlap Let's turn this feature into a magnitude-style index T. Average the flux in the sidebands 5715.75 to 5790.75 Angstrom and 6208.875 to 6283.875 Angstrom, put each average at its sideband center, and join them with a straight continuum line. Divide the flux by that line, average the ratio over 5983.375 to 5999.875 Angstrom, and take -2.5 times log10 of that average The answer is 0.16 mag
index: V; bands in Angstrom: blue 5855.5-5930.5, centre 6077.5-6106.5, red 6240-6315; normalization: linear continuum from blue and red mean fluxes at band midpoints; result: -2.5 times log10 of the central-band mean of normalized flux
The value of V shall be 0.10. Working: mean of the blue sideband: 10.5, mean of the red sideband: 11.8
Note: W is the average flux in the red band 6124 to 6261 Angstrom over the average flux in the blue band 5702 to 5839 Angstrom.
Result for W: 1.05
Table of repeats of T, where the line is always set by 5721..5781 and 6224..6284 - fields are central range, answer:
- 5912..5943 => 0.043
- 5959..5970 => 0.067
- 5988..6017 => 0.169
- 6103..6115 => 0.113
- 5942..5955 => 0.072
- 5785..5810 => 0.073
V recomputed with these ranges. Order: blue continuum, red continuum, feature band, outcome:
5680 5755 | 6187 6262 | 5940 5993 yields 0.064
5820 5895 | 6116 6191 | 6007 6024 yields 0.103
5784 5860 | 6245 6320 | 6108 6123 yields 0.059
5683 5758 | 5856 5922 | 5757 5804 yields -0.029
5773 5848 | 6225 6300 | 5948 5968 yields 0.017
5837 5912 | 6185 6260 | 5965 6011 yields 0.069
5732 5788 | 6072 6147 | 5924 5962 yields 0.005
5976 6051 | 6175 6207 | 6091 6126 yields -0.009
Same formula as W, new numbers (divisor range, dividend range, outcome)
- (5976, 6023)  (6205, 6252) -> 1.18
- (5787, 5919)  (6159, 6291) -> 1.12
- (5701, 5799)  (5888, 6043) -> 0.95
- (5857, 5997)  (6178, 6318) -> 1.12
